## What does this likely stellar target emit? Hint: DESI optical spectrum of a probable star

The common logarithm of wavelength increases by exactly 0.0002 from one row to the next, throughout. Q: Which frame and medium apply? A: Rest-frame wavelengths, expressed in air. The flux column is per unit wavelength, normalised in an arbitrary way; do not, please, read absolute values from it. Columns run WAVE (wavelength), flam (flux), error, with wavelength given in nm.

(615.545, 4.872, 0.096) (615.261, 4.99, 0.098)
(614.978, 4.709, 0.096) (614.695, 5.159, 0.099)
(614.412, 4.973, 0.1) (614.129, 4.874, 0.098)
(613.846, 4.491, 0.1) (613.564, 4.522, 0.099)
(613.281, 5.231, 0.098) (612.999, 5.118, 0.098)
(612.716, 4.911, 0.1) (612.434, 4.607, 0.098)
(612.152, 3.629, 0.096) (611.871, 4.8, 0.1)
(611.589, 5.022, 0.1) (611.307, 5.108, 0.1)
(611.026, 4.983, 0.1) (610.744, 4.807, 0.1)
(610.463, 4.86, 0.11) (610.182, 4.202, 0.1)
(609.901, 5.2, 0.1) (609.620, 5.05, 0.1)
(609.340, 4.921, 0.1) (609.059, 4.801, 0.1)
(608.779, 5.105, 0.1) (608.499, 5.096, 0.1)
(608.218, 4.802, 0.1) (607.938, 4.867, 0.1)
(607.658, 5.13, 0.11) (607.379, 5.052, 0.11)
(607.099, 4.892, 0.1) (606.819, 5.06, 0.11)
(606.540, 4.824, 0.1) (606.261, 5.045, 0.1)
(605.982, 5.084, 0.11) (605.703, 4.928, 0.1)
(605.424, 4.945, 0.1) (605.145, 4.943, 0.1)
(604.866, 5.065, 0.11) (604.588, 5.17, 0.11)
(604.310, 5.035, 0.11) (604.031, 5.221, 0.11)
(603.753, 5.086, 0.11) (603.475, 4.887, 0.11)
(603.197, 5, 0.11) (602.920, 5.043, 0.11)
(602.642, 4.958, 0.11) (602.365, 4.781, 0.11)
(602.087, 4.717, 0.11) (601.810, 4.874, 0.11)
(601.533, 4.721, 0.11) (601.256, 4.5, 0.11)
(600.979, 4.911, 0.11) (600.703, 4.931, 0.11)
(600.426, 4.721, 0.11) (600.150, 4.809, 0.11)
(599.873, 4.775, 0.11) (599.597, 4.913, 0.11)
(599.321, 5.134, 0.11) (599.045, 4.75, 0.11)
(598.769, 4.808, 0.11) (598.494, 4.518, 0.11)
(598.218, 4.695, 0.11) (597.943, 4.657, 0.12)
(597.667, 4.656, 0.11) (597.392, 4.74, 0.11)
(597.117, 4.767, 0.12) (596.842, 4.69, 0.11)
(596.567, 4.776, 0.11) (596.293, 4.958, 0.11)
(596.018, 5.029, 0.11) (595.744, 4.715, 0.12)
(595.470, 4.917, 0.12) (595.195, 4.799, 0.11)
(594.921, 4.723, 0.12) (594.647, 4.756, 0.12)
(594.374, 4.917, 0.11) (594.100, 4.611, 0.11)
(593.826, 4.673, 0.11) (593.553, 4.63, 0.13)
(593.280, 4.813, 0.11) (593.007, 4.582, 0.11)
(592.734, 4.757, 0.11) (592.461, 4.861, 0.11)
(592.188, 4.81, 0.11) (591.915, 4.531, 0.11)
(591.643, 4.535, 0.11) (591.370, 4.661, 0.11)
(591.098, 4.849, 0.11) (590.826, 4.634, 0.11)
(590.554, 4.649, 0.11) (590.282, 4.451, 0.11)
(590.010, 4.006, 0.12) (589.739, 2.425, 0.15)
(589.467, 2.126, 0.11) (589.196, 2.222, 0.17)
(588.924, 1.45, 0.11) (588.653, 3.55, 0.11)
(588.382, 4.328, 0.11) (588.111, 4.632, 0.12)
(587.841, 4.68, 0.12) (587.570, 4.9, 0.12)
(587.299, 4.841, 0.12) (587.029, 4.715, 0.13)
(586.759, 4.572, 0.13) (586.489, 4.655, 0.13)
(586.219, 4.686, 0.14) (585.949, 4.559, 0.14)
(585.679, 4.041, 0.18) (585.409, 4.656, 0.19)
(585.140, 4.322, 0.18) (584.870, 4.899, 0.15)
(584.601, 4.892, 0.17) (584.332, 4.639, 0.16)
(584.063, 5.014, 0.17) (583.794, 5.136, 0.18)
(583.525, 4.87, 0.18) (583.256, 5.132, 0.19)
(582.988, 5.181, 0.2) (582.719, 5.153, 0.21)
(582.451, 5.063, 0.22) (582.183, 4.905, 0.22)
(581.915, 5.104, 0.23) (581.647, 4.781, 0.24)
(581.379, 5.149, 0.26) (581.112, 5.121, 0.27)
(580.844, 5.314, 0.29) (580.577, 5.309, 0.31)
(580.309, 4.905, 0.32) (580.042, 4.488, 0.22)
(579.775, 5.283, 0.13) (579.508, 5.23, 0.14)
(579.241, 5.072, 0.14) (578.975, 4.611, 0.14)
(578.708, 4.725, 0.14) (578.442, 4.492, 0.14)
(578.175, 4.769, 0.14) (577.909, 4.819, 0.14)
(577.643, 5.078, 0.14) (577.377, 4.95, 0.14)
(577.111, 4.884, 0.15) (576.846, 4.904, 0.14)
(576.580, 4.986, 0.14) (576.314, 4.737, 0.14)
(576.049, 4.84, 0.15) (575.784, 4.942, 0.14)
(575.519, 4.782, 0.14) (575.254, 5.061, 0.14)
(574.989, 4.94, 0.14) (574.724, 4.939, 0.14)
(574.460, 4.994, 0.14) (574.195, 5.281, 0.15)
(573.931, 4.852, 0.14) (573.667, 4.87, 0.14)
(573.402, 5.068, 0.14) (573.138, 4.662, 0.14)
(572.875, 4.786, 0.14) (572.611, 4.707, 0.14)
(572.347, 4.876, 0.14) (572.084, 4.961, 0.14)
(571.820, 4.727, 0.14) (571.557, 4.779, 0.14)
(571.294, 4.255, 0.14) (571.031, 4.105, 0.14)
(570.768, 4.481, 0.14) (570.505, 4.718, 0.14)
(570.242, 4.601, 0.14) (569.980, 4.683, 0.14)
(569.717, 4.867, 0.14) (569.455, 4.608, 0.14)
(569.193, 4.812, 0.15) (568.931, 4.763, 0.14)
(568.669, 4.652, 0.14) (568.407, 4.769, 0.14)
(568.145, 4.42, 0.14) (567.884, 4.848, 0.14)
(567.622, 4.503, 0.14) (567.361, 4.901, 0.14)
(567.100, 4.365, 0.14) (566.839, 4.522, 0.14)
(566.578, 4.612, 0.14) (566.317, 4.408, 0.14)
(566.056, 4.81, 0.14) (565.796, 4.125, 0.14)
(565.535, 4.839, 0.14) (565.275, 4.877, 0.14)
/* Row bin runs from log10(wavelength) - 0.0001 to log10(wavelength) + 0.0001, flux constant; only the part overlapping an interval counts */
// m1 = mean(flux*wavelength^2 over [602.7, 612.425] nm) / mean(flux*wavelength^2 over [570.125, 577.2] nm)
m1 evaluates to 1.1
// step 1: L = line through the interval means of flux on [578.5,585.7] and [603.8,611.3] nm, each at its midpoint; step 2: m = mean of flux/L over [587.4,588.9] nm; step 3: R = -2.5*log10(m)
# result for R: 0.18 mag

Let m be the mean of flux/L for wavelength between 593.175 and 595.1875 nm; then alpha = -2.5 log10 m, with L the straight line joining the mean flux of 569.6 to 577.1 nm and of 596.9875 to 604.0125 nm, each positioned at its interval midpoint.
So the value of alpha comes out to 0.018 mag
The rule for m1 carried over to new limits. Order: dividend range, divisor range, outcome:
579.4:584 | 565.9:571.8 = 1.15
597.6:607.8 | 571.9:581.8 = 1.09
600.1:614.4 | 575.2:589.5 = 1.14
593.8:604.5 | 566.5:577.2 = 1.11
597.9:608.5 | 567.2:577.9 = 1.14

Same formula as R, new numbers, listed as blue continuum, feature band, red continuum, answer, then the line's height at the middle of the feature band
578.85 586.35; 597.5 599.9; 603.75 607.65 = 0.05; 4.99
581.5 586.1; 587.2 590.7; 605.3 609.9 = 0.30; 4.87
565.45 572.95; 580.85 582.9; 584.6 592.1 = -0.17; 4.34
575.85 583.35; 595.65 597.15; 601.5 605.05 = 0.03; 4.97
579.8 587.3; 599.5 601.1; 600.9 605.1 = 0.02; 4.92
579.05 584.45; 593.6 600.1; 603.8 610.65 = 0.05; 5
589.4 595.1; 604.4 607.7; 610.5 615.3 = -0.07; 4.7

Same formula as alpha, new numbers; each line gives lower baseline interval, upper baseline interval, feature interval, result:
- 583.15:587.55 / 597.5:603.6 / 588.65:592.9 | 0.21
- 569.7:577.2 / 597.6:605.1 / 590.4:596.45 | 0.02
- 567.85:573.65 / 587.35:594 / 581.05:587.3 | -0.12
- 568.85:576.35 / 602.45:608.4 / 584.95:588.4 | 0.06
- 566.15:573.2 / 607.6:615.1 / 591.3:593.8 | 0.02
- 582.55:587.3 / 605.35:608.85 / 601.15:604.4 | 0.01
